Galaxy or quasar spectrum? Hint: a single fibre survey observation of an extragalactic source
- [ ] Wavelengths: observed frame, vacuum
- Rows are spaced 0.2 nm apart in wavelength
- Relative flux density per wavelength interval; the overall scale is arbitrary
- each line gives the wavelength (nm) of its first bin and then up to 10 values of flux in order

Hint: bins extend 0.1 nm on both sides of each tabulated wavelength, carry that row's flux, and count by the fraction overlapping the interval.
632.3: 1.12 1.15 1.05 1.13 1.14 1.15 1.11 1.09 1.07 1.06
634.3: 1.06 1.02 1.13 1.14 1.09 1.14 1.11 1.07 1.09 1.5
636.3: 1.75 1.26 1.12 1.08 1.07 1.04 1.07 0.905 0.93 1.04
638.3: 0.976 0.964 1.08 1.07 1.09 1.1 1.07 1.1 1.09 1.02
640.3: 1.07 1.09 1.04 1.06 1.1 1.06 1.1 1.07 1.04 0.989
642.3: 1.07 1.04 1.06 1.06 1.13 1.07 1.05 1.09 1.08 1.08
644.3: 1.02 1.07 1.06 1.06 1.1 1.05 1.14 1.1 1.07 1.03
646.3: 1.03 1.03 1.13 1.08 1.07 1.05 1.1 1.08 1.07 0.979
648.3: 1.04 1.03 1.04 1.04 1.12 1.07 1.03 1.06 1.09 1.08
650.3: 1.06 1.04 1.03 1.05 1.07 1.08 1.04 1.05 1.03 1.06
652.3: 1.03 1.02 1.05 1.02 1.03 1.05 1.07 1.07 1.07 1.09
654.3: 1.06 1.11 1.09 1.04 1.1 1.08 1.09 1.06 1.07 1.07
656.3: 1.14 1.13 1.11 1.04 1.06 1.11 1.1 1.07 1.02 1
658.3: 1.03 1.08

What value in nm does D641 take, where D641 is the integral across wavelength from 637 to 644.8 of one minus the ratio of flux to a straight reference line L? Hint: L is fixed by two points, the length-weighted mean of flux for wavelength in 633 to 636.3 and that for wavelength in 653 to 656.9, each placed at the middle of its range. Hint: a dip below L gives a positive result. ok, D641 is 0.48 nm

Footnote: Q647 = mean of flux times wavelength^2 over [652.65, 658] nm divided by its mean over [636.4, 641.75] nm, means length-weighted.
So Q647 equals 1.1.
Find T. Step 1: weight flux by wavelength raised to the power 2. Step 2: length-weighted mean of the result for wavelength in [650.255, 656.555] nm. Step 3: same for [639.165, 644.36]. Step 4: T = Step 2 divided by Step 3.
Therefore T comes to 1.0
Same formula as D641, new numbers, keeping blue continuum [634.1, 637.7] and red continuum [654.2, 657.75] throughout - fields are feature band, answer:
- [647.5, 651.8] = 0.195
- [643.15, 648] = 0.206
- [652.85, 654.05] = 0.043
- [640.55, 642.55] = 0.132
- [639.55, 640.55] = 0.057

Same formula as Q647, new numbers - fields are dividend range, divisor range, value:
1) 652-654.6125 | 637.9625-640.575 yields 1.04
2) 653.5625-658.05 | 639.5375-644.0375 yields 1.06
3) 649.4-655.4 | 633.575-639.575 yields 1.00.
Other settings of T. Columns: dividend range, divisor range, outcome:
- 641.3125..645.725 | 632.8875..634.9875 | 1.00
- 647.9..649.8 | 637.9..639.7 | 1.03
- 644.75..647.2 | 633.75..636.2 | 0.99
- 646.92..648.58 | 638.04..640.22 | 1.03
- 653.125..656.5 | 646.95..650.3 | 1.04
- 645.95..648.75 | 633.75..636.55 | 0.93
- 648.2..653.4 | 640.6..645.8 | 1.01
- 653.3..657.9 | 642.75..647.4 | 1.04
